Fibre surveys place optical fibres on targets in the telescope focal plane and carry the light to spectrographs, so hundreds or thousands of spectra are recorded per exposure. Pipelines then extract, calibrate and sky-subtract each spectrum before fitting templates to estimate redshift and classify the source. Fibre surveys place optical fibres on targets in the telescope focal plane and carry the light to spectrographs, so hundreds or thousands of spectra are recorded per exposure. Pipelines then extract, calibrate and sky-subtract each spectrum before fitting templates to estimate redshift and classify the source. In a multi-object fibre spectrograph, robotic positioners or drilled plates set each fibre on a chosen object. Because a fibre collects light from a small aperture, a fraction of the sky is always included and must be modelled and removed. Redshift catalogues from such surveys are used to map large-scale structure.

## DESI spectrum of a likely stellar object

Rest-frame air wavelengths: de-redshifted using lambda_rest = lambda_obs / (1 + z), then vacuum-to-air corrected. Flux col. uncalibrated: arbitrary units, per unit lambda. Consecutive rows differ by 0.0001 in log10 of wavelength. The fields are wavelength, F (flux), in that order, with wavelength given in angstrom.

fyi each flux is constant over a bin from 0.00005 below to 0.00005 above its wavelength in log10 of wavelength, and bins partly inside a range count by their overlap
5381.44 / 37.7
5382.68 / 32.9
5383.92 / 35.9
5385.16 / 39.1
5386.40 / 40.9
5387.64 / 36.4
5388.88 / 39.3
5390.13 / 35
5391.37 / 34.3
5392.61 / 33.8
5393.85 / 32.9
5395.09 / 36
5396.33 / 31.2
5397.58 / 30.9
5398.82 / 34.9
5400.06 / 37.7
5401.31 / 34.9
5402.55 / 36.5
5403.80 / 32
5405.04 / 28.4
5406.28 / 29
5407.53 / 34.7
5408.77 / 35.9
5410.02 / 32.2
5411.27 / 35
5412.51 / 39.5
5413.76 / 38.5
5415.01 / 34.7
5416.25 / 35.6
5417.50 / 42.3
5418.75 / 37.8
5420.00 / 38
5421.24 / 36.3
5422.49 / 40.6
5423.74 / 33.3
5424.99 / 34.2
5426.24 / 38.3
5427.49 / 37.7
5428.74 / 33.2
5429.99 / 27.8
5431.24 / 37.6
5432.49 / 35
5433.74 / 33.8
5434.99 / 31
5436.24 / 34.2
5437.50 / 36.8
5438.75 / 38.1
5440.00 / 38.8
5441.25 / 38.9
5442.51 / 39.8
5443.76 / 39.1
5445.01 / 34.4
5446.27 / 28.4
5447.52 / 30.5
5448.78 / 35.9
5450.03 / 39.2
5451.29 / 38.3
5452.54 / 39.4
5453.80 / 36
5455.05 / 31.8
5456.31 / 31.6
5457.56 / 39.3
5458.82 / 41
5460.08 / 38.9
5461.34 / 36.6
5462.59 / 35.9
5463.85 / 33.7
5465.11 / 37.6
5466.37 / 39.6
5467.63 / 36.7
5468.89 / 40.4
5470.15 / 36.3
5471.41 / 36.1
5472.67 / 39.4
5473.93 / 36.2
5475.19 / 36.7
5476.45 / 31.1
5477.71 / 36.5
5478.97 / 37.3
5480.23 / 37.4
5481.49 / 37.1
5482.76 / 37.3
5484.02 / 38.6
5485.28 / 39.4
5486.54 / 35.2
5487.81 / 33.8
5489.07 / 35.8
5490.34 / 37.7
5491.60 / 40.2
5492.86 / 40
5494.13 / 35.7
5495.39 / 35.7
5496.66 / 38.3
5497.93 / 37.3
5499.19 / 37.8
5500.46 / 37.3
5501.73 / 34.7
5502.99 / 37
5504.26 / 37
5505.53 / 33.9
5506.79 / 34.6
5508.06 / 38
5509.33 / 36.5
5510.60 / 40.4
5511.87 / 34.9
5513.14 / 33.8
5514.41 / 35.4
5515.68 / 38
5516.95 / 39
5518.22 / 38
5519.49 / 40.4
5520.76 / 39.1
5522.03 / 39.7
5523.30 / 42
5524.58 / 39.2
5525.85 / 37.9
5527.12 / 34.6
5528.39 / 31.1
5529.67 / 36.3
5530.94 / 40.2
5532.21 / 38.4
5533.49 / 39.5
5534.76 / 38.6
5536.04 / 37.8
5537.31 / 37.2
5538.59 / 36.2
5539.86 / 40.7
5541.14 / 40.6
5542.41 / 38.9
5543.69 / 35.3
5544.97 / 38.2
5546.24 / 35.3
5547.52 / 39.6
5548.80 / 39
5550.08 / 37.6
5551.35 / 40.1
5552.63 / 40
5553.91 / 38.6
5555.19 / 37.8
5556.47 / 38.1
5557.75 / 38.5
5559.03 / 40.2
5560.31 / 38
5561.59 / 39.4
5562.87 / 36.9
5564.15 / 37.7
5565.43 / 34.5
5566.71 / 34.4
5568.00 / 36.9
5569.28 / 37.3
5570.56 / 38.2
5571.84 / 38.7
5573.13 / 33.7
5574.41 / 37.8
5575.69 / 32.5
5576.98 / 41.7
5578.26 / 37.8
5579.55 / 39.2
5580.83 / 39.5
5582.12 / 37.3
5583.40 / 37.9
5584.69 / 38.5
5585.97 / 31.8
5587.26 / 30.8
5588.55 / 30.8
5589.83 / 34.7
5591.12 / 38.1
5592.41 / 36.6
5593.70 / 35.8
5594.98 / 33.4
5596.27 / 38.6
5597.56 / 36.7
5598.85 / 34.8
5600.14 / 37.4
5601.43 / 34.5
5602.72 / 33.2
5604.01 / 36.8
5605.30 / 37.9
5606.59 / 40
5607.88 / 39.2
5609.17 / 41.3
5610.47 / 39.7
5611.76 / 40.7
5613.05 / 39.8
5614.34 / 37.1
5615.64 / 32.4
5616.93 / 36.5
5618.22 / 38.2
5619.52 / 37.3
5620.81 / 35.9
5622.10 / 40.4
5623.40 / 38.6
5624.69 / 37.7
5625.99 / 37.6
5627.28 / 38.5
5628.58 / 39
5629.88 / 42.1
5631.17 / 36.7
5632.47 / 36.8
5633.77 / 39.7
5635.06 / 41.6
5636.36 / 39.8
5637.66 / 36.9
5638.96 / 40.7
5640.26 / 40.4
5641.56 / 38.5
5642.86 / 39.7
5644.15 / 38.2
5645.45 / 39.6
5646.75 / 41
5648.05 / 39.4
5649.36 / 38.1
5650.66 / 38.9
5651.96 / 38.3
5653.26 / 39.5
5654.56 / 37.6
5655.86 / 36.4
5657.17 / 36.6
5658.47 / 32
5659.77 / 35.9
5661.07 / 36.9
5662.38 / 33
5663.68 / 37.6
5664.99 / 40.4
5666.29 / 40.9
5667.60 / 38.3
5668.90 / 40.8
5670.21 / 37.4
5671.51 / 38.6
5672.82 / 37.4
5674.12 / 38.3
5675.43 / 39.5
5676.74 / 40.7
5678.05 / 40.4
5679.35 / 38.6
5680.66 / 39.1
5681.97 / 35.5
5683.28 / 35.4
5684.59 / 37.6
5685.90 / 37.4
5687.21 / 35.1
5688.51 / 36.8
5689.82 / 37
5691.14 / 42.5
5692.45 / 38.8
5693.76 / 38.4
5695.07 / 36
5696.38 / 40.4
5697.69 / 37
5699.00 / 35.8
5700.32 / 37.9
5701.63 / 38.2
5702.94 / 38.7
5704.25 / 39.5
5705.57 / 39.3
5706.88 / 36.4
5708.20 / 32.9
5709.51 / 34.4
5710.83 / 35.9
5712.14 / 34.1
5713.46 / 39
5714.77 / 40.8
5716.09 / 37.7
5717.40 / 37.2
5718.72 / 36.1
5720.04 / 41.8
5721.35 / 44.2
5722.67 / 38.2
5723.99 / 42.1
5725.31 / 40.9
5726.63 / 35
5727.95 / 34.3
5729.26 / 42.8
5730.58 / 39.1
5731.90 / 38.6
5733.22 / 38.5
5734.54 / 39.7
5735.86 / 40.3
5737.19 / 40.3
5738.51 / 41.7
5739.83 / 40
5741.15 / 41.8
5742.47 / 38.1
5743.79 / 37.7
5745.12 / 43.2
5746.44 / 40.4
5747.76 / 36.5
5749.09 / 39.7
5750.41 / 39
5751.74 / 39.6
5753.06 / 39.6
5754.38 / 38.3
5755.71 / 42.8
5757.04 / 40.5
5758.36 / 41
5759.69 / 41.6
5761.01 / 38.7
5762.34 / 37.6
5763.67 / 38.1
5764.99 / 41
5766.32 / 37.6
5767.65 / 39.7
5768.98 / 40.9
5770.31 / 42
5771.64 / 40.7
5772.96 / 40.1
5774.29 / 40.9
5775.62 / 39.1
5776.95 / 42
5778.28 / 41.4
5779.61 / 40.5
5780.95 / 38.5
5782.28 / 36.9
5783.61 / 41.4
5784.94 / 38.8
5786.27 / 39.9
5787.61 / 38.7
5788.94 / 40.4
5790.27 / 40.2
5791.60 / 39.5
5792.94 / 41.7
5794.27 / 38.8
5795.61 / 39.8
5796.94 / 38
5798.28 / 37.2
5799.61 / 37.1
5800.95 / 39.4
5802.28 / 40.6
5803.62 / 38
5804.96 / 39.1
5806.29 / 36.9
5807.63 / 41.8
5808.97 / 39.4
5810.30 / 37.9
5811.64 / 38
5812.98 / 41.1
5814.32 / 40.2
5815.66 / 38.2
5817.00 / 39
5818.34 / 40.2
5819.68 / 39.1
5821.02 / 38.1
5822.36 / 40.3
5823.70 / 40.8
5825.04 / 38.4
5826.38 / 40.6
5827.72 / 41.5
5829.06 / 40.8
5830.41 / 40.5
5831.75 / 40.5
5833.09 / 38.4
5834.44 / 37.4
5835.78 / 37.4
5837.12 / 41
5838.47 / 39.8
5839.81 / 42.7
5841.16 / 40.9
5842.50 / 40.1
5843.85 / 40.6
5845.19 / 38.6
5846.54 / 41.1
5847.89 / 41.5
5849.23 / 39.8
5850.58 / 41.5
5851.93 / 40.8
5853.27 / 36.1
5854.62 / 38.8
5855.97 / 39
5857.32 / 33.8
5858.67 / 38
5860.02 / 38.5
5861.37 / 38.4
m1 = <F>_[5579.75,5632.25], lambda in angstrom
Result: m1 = 37.1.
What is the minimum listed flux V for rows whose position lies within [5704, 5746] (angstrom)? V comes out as 32.9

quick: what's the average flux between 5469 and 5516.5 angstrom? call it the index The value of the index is 36.8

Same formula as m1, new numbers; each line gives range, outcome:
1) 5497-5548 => 37.5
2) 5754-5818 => 39.6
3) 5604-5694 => 38.3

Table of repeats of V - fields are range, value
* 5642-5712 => 32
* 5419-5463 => 27.8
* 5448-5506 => 31.1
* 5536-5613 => 30.8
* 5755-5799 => 36.9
